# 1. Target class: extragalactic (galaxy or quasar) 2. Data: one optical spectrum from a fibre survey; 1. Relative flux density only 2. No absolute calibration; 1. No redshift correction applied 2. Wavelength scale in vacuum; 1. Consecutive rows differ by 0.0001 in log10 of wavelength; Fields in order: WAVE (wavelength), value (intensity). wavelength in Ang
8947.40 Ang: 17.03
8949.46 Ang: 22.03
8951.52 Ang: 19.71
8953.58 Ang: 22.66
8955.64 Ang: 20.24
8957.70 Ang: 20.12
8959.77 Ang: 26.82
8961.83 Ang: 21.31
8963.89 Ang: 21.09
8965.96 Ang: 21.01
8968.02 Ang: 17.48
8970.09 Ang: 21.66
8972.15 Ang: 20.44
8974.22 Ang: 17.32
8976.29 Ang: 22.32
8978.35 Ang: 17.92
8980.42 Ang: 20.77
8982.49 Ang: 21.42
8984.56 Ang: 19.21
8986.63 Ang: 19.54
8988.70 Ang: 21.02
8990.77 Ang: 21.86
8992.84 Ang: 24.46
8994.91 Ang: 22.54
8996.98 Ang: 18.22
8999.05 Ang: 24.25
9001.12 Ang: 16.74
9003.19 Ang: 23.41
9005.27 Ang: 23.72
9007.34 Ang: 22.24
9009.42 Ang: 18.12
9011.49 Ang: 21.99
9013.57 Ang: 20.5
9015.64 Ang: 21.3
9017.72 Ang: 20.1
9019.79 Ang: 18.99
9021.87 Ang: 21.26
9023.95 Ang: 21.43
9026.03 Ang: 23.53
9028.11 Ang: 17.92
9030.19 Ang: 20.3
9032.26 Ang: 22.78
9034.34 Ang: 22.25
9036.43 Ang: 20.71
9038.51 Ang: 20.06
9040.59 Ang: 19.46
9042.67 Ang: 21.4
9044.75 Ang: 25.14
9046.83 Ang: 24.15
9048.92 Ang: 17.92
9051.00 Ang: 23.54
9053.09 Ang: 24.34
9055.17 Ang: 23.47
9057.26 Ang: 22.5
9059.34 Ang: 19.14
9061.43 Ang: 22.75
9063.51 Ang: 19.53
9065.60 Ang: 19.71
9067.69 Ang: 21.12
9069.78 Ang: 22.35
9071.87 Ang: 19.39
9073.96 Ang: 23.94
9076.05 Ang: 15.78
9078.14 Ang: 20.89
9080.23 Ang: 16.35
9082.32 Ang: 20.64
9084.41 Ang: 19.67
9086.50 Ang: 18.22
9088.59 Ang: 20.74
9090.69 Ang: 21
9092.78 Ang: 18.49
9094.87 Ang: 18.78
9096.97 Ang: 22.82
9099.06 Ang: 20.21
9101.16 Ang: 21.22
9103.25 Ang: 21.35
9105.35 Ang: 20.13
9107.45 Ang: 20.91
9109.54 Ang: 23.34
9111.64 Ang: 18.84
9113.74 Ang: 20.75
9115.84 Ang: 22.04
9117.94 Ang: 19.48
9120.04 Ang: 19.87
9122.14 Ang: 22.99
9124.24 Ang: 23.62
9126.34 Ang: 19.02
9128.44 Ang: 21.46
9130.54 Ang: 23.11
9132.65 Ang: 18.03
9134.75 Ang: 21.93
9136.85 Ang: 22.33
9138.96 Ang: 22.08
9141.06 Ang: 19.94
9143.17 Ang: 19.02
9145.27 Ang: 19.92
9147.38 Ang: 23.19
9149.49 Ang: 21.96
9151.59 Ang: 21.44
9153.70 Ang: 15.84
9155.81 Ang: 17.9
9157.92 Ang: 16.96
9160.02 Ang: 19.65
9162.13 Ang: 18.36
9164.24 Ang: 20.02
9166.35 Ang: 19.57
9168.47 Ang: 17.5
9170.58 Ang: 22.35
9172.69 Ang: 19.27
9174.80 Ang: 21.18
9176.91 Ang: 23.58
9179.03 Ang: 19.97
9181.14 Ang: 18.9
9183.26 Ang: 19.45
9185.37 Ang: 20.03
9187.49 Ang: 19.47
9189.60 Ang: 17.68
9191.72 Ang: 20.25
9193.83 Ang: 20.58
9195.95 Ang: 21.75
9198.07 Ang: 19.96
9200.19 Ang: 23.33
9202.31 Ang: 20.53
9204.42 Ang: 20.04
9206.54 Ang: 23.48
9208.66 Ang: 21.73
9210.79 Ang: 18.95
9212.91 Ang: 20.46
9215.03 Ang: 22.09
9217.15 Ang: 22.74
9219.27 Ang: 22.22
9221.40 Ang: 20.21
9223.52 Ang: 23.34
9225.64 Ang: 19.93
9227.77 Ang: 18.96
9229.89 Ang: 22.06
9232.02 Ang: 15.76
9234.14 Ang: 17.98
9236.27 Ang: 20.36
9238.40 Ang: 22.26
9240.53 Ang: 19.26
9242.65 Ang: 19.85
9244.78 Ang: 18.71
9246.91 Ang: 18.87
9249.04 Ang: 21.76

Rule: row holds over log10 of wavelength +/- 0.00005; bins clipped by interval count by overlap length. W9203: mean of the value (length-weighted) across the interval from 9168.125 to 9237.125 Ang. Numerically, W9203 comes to 20.5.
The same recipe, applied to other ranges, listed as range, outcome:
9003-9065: 21.4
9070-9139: 20.6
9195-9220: 21.4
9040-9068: 21.8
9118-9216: 20.4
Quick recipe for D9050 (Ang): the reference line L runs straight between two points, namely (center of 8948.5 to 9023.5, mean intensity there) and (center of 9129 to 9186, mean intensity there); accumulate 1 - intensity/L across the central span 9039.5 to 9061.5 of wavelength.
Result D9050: -1.59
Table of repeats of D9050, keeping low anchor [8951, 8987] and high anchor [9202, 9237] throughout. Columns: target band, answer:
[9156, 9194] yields 1.8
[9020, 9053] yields -1.3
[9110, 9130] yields -0.4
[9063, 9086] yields 0.8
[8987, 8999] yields -0.6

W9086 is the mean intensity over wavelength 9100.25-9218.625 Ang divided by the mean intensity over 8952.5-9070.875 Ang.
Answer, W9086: 0.97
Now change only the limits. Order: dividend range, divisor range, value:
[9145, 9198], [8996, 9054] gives 0.93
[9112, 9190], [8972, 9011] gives 0.97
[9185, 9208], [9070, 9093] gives 1.05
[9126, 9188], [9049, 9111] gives 0.97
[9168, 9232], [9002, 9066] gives 0.97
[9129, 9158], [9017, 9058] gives 0.95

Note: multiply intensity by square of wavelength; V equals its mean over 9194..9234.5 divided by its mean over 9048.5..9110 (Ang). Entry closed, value 1.0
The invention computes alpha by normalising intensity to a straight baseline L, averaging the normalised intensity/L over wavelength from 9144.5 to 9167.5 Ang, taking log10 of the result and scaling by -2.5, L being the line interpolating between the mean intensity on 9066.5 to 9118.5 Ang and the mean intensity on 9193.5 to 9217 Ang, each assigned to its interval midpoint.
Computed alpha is 0.07 mag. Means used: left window 20.3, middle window 19.5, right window 21.2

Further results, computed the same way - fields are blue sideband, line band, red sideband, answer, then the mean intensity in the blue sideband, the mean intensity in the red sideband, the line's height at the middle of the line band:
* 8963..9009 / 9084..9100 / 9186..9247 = 0.034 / 20.8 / 20.5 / 20.6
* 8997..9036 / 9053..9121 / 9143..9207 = 0.005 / 21.1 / 20.1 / 20.6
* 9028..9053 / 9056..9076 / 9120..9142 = 0.030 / 21.5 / 21.4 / 21.5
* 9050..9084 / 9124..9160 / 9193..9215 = 0.035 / 20.9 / 21.1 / 21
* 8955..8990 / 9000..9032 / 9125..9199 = -0.019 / 20.6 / 20.1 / 20.5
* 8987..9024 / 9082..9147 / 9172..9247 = 0.003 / 21.2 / 20.4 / 20.8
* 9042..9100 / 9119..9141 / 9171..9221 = -0.029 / 20.9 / 20.8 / 20.8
